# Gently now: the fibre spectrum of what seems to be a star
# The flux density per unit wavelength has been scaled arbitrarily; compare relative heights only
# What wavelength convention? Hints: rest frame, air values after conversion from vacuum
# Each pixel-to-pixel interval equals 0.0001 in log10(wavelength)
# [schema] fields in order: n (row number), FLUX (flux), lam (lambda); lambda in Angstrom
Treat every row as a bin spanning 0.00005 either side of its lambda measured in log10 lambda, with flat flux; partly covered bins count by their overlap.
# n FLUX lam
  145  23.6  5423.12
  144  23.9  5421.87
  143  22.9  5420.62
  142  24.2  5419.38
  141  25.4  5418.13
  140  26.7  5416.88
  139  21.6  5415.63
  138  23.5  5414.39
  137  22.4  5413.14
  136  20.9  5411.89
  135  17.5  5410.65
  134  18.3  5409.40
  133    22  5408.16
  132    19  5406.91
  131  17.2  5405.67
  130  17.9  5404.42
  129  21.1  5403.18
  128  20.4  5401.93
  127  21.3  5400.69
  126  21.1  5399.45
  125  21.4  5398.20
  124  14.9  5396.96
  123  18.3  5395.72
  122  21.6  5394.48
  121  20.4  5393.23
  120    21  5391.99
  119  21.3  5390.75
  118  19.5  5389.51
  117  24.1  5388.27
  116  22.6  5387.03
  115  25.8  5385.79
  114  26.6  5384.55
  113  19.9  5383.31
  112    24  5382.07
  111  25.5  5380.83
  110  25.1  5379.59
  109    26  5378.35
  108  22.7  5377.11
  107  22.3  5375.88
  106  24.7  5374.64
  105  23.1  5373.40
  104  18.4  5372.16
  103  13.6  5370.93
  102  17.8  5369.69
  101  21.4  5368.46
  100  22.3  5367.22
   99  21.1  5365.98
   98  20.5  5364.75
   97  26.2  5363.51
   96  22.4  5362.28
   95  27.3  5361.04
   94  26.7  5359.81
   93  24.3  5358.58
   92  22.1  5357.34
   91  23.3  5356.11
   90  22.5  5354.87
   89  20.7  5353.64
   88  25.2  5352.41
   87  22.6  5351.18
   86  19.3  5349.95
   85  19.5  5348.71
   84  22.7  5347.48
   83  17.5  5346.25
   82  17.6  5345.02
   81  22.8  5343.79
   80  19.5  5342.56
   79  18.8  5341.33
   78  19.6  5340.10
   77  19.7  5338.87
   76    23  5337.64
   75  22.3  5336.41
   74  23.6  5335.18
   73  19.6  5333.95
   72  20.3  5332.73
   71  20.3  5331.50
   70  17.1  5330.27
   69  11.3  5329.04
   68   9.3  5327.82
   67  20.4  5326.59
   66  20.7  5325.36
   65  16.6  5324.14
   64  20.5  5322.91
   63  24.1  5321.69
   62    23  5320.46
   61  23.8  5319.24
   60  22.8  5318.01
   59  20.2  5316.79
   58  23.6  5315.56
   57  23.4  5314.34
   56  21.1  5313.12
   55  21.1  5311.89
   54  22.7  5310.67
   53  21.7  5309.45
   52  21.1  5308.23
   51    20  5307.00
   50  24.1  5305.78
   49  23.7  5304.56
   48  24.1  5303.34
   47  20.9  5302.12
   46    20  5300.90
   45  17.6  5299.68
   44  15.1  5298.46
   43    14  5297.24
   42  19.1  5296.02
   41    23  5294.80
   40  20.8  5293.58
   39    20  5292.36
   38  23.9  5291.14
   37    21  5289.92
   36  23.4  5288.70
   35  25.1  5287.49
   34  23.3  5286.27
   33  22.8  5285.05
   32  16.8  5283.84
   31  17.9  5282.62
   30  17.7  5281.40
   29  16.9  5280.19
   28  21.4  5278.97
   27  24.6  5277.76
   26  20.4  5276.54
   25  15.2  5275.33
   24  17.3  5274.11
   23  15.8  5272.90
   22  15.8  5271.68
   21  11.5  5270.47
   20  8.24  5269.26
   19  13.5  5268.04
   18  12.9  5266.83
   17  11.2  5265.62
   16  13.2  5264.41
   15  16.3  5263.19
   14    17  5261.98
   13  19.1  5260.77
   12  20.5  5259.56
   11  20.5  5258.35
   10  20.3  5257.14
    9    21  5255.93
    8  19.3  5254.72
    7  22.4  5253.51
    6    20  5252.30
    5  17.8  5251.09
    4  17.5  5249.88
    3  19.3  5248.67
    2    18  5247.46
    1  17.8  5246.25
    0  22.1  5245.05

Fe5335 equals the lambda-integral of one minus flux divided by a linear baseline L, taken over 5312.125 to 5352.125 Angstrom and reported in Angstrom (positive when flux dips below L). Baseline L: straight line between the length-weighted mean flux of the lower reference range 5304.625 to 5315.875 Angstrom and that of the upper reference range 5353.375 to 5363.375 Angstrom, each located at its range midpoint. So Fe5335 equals 4.65 Angstrom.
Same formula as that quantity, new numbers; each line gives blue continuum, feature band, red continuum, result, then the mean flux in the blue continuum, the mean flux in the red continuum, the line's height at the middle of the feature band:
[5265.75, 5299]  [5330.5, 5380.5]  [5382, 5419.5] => -3.8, 18.3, 21.3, 20.1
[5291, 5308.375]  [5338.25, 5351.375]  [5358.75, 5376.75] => 1.0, 20.4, 22.1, 21.5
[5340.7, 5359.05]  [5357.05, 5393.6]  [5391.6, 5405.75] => -3.9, 21.2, 19.8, 20.5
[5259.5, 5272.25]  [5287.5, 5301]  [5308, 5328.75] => -1.8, 14.2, 20.8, 17.8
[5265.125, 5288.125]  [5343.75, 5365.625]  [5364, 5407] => -2.4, 17.3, 21.3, 20.2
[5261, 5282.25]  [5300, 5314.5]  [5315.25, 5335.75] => -2.7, 15.9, 19.8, 18.5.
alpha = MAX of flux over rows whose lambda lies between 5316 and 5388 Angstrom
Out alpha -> 27.3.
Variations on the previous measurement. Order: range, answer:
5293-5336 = 24.1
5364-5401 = 26.6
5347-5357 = 25.2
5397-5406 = 21.4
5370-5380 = 26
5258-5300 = 25.1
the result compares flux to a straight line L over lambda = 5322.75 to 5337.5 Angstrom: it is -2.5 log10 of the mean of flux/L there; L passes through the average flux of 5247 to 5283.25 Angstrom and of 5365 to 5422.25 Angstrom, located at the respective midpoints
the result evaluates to 0.05 mag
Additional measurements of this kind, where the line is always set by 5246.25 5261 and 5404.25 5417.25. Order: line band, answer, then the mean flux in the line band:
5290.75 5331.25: -0.02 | 20.3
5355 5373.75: -0.09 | 22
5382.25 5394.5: -0.10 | 22.4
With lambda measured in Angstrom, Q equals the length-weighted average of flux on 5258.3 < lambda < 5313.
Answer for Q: 18.9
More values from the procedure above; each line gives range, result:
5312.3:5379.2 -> 21.1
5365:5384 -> 21.9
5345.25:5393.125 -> 22.4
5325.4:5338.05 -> 18.7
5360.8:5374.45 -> 21.2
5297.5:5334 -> 20.3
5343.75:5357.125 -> 21.2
